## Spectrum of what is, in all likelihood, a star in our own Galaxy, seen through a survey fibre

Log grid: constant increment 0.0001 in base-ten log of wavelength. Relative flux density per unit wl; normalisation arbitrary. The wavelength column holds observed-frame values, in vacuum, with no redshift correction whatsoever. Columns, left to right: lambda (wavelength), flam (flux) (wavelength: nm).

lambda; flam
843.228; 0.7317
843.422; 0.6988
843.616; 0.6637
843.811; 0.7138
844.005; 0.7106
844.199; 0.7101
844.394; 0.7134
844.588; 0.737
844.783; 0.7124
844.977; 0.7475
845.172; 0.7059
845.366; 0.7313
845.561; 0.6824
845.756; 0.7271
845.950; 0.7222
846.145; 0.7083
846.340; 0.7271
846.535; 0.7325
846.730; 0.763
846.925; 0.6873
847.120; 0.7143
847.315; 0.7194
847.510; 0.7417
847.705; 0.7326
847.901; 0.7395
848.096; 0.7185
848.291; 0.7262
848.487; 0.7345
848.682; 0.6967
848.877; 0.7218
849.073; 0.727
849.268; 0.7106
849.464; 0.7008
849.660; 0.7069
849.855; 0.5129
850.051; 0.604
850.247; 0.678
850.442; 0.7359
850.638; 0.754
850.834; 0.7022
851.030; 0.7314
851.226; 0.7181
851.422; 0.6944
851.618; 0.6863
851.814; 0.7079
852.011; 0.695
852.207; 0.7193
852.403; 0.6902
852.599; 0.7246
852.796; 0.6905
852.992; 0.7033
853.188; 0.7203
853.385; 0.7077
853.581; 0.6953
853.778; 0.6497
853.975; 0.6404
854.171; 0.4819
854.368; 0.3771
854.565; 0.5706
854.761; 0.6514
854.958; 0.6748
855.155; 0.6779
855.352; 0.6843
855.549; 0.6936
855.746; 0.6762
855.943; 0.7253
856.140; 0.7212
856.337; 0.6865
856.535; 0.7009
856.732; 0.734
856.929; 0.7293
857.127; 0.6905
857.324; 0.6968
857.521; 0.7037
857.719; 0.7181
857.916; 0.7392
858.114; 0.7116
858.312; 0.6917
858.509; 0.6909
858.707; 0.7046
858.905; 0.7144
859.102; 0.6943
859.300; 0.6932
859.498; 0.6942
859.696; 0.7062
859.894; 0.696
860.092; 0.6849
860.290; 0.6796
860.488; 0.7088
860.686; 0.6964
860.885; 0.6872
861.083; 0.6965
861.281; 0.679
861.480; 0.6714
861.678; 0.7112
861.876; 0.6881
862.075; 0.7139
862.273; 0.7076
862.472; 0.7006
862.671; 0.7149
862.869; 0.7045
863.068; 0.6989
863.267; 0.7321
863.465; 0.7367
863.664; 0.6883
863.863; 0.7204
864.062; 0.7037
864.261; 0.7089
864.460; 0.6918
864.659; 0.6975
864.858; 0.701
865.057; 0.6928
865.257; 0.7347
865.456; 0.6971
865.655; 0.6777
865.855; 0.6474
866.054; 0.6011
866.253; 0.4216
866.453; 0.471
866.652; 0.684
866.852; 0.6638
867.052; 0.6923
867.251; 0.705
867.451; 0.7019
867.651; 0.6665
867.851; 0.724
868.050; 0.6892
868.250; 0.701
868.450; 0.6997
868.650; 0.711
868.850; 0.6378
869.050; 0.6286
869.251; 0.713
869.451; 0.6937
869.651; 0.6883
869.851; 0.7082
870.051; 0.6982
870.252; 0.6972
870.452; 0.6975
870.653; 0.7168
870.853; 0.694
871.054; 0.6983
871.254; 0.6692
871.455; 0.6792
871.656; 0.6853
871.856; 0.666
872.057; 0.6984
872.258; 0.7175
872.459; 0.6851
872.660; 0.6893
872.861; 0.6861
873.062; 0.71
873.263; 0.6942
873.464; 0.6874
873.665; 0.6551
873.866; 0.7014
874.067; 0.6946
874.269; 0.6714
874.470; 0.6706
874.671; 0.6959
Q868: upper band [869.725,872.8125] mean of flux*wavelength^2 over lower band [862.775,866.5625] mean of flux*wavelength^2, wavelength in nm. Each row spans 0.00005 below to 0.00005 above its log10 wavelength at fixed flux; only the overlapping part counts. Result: 1.1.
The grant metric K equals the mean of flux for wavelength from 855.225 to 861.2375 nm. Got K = 0.701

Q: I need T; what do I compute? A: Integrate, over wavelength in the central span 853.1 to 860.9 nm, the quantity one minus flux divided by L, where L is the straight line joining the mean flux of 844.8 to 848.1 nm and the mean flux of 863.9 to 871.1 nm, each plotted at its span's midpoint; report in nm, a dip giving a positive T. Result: 0.22 nm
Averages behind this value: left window 0.724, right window 0.677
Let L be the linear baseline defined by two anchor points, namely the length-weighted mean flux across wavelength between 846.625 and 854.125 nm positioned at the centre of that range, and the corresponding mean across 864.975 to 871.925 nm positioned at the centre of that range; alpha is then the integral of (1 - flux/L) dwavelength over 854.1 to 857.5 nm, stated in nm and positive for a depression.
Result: 0.16 nm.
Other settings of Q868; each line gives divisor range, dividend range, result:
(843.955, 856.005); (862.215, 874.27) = 1.03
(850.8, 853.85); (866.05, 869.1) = 0.96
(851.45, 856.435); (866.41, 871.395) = 1.06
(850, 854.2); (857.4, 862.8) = 1.03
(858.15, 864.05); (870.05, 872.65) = 1.01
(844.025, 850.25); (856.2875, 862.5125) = 1.02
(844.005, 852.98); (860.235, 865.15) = 1.02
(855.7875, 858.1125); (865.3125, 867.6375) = 0.91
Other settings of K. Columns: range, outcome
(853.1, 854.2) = 0.659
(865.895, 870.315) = 0.663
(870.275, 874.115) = 0.691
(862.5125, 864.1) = 0.712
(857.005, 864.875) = 0.702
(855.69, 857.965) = 0.71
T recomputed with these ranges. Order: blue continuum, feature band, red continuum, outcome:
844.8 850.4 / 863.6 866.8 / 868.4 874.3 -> 0.16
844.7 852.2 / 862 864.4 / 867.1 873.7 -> -0.05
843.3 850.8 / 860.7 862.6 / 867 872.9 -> 0.01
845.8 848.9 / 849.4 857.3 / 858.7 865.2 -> 0.42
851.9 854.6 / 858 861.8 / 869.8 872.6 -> -0.17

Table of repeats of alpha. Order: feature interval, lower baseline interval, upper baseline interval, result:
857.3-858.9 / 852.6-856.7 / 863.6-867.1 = -0.12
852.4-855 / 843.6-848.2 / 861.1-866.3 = 0.25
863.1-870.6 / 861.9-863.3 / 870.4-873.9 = 0.22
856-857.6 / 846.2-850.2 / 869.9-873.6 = -0.02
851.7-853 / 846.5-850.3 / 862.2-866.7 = -0.02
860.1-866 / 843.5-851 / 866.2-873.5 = -0.09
